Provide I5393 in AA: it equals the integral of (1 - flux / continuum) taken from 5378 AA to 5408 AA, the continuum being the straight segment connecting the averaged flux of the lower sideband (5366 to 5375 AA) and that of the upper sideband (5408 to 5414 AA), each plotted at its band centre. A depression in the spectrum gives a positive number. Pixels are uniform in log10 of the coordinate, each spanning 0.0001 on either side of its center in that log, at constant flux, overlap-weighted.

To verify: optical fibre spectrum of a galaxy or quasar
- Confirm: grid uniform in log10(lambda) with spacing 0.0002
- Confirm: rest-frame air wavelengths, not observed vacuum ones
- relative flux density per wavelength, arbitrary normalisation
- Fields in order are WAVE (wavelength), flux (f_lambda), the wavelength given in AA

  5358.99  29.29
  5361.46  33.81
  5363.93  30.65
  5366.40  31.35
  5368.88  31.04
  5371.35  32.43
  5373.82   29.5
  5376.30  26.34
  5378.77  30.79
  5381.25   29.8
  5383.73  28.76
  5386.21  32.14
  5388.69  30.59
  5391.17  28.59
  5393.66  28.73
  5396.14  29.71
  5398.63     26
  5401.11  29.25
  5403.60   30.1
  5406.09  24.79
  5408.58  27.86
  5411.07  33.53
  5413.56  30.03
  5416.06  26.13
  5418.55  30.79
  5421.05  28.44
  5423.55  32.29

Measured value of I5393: 1.8 AA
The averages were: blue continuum 31.1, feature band 29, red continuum 30.8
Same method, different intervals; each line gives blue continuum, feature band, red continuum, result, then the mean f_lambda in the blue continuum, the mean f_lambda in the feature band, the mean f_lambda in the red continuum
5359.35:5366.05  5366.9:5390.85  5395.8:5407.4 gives 0.0 AA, 31.7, 30.1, 27.8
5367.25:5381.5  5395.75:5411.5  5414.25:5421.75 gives 0.3 AA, 30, 28.5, 28.5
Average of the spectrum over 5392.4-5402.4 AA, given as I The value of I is 28.4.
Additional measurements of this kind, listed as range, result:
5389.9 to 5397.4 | 29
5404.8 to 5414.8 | 29.1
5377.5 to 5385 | 29.8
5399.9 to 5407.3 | 28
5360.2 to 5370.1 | 31.7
